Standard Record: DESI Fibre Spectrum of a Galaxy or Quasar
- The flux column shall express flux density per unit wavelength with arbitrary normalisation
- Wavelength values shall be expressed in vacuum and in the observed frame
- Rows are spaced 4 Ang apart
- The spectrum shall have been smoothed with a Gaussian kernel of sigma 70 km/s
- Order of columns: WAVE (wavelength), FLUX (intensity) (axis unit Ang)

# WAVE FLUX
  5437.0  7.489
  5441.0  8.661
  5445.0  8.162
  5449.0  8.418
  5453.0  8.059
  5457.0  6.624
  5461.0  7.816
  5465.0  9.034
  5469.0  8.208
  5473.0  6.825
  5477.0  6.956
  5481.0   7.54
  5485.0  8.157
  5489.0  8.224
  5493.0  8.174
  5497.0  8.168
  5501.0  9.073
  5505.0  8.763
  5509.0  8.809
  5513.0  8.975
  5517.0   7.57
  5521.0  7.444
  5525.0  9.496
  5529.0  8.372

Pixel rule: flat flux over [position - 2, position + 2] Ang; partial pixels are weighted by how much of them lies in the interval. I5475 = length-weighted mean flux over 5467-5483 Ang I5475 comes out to 7.38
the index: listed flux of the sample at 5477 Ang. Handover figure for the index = 6.956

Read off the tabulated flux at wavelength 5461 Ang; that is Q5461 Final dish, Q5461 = 7.816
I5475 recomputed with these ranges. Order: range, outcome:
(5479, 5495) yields 8.02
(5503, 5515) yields 8.85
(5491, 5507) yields 8.54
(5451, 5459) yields 7.34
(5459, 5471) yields 8.35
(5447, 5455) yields 8.24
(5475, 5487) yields 7.55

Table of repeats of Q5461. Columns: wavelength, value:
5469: 8.208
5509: 8.809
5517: 7.57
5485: 8.157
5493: 8.174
